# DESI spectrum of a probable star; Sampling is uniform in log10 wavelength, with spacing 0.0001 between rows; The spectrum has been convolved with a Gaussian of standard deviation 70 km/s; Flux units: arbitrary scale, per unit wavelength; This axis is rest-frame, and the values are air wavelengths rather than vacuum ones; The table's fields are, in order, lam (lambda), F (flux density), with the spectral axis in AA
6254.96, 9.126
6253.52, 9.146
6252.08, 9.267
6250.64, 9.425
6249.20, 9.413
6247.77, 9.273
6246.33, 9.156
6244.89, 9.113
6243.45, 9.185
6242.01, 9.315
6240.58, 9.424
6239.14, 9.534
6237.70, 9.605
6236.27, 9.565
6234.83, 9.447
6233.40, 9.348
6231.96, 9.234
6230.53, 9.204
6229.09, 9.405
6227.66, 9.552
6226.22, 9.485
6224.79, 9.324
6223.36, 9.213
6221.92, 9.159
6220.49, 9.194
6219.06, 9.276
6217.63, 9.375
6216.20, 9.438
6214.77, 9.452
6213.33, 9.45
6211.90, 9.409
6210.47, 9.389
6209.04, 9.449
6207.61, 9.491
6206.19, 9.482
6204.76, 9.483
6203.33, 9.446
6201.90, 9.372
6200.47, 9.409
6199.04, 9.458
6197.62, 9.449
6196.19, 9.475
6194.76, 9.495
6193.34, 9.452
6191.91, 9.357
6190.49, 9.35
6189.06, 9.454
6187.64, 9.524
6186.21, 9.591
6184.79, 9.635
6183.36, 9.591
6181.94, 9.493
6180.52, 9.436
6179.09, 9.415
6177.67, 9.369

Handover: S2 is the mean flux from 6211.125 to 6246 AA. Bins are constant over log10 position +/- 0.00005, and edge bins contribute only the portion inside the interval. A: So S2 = 9.36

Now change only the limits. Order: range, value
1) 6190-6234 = 9.39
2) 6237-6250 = 9.34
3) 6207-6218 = 9.43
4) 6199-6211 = 9.44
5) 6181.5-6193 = 9.5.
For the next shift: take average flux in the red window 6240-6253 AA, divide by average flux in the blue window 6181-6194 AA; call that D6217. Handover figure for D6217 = 1.0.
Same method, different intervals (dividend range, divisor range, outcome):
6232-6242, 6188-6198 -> 1.00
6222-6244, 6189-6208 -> 0.99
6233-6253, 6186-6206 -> 0.99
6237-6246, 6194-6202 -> 0.99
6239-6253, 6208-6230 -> 0.99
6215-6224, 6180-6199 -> 0.98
